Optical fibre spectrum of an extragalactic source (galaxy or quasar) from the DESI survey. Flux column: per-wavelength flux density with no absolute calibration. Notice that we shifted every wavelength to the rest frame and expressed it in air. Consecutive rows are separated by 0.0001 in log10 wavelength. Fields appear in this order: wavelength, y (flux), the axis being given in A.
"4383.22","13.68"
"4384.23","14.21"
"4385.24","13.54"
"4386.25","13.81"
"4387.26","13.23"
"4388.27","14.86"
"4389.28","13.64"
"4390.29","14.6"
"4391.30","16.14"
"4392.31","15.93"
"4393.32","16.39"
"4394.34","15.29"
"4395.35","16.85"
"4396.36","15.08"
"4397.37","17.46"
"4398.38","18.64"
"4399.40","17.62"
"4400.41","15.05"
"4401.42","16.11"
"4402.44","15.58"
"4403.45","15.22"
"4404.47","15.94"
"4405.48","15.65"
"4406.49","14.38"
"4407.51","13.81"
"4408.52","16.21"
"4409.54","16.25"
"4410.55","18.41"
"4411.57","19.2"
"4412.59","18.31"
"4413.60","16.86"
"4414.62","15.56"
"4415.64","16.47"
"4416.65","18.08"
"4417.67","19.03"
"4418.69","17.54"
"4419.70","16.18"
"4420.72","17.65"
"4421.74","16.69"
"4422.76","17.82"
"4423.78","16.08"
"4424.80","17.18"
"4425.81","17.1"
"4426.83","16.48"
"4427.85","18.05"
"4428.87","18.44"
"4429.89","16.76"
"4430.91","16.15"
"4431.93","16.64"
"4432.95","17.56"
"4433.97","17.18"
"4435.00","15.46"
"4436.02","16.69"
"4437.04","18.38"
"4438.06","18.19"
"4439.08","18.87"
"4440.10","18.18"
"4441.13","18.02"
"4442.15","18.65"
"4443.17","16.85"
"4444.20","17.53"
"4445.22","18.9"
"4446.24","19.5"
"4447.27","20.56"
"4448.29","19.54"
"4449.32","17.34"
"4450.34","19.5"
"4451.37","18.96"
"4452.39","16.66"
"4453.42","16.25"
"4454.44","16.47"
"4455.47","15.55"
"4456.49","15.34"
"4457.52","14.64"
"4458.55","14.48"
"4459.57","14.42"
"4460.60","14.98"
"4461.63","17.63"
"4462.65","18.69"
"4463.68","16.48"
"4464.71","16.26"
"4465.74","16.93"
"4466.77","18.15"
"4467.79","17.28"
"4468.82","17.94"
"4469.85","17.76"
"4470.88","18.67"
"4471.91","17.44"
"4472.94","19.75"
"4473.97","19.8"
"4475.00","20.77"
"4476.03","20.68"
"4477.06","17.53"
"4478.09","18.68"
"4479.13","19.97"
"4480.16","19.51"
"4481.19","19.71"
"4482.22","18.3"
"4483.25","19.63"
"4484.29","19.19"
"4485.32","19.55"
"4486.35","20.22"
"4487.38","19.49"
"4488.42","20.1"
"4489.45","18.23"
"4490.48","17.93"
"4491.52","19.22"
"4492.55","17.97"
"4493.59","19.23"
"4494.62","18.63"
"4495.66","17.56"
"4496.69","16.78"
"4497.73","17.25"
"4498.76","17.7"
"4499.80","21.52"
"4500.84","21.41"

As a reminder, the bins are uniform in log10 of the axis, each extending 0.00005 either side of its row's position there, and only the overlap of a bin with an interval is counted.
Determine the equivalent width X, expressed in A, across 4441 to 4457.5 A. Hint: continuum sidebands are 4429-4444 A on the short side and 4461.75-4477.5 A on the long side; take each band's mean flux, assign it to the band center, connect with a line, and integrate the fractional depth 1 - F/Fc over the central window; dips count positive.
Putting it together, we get 0.0 A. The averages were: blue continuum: 17.4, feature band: 17.8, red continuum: 18.3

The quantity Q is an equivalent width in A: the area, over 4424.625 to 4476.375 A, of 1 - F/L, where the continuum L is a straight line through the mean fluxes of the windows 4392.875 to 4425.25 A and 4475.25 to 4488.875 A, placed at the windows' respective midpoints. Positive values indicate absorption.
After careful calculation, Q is 1.9 A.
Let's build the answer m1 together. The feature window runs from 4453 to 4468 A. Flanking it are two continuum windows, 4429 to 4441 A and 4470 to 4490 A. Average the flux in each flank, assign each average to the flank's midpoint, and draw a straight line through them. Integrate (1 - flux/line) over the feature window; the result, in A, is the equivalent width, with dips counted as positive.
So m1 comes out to 1.8 A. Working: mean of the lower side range 17.3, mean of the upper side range 19.3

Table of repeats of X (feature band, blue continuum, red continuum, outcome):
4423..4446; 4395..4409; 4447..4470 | -1.2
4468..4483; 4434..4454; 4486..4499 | -0.5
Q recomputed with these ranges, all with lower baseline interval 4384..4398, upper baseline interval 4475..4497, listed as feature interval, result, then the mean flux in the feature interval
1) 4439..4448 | -0.7 A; 18.6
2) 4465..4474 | 0.1 A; 18.1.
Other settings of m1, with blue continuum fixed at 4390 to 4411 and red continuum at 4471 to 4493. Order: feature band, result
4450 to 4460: 1.1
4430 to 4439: 0.1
